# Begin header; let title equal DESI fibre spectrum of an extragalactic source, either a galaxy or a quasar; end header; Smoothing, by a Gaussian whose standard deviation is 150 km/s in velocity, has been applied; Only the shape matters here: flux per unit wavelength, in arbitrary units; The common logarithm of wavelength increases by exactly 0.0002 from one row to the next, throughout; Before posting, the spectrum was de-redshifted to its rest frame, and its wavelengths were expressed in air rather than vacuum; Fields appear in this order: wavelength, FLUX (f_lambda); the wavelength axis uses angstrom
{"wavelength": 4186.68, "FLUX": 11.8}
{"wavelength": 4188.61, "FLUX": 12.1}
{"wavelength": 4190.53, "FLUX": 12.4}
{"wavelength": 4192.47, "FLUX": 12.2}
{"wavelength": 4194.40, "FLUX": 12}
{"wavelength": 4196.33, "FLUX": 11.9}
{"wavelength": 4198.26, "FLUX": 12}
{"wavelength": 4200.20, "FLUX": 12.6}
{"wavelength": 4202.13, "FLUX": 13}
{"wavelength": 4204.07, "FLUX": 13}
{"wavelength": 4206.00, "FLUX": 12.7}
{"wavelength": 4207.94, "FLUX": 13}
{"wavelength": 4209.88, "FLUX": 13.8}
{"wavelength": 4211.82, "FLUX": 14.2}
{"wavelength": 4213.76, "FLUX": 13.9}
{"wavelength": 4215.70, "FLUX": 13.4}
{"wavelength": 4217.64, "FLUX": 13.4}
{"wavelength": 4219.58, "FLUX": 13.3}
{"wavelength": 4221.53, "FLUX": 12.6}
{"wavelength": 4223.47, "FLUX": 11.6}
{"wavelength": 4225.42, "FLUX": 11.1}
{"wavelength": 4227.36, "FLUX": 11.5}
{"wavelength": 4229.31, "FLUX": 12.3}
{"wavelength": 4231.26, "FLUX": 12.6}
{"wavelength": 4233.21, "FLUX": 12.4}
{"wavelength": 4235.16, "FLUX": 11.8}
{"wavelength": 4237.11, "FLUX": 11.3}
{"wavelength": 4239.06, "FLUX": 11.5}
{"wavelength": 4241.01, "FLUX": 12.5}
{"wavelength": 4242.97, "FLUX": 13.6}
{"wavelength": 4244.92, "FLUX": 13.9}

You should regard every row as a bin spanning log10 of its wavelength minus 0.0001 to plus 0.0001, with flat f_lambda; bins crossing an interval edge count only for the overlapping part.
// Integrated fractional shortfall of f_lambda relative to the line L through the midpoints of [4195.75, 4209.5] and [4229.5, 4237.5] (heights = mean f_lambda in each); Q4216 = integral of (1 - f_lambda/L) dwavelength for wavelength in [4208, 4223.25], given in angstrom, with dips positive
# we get -1.17 angstrom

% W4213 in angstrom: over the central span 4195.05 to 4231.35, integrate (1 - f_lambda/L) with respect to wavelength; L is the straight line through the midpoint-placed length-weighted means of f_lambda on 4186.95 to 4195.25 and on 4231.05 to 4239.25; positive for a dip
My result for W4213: -2.1 angstrom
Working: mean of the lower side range 12.1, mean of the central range 12.7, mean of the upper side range 11.9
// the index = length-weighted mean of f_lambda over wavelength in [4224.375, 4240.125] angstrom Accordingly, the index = 11.8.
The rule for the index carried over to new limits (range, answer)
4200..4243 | 12.6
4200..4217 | 13.3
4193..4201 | 12.1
